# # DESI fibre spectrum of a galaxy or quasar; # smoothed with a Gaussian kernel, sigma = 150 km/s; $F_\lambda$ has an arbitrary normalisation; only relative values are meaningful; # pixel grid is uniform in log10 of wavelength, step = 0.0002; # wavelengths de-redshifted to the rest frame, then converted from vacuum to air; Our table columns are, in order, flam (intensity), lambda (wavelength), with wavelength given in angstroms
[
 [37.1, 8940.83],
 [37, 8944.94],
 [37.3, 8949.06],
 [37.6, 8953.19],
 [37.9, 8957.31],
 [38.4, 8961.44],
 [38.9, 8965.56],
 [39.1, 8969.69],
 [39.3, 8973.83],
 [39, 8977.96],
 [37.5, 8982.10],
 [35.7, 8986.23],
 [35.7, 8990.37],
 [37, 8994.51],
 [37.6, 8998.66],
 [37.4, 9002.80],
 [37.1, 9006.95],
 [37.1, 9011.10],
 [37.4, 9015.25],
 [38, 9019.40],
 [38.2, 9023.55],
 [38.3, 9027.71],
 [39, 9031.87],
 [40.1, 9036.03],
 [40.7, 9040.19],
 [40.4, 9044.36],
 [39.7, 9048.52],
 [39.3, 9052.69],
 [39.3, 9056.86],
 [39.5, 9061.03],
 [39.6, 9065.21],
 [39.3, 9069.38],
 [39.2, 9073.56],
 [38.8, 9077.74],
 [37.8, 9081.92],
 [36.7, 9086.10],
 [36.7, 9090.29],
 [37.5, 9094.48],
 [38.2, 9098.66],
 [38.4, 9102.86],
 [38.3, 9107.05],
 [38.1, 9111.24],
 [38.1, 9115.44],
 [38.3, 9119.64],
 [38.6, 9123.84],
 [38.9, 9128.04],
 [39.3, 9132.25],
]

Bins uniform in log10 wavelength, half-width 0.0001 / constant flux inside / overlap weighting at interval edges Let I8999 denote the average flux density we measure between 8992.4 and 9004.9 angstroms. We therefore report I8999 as 37.3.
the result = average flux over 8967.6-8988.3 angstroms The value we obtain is 38.1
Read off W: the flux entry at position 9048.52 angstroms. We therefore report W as 39.7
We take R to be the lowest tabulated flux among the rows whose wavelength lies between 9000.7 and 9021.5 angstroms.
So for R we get 37.1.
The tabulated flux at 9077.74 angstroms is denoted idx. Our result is 38.8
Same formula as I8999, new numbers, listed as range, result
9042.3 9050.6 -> 40.1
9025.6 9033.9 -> 38.6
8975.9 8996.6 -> 37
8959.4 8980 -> 38.9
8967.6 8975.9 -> 39.2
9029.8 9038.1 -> 39.6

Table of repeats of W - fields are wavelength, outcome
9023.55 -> 38.2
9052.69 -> 39.3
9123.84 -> 38.6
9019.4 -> 38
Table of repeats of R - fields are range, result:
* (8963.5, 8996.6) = 35.7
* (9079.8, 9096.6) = 36.7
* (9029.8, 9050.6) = 39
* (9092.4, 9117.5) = 37.5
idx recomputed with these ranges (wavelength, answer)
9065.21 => 39.6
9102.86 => 38.4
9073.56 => 39.2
